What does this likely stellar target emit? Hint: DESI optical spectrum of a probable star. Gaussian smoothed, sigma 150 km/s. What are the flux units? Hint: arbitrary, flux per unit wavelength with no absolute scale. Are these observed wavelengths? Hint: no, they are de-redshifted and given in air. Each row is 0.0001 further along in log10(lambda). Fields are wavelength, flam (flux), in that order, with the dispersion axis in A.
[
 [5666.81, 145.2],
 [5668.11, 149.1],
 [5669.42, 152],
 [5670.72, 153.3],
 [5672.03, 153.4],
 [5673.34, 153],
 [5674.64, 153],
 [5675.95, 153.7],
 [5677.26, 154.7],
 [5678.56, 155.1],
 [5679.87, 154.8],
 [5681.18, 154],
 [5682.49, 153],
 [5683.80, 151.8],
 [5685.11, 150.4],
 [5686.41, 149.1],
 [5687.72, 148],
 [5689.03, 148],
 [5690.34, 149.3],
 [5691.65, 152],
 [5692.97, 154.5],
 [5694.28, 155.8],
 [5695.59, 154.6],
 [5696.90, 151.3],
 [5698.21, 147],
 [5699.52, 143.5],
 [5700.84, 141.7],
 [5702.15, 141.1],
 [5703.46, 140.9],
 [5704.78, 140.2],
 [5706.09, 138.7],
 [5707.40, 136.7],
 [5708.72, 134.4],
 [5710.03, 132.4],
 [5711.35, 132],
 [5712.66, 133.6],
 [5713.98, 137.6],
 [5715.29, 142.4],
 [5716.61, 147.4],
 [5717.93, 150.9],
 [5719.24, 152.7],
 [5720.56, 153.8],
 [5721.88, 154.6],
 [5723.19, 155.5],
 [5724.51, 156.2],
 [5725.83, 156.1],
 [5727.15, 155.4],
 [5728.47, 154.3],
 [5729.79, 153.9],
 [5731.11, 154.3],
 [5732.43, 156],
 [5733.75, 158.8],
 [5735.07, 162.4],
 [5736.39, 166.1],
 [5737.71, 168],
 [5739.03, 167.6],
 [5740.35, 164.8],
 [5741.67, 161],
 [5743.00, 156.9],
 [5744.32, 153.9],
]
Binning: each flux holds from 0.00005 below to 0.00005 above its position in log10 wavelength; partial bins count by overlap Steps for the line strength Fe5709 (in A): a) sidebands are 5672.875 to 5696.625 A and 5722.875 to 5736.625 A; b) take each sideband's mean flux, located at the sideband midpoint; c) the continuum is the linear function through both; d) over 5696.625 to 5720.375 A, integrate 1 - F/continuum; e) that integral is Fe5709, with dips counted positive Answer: 2.05 A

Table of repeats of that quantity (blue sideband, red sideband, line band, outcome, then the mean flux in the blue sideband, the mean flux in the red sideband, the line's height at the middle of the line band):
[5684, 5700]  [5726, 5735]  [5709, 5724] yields 0.9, 150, 156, 154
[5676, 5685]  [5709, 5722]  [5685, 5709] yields 0.4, 154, 143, 149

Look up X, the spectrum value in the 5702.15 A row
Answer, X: 141.1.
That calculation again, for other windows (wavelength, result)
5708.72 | 134.4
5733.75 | 158.8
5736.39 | 166.1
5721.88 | 154.6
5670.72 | 153.3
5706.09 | 138.7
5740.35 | 164.8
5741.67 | 161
